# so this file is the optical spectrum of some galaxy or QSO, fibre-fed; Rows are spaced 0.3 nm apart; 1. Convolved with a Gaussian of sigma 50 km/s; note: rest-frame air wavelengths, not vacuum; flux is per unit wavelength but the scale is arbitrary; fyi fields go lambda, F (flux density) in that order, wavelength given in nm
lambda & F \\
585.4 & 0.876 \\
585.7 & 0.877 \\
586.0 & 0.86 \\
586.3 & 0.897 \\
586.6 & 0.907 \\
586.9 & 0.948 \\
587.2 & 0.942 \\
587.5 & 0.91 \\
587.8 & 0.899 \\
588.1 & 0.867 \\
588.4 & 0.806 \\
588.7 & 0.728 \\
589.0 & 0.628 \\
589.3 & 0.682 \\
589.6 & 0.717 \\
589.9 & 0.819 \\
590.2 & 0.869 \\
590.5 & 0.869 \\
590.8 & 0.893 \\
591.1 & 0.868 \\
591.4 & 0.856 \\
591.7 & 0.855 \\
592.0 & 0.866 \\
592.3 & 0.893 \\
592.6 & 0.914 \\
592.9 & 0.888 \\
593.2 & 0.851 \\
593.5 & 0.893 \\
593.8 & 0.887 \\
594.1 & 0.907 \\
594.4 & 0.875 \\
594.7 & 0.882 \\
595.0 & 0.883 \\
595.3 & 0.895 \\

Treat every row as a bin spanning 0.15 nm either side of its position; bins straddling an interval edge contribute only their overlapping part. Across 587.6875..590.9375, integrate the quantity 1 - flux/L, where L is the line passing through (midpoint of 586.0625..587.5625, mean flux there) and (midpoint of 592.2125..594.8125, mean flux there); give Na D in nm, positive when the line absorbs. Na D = 0.395 nm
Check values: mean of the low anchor 0.918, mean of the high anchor 0.888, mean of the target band 0.796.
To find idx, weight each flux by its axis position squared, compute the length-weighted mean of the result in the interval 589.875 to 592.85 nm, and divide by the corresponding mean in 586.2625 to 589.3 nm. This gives 1.0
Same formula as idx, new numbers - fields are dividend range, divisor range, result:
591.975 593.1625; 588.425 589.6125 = 1.29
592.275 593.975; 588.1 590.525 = 1.17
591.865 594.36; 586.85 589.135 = 1.08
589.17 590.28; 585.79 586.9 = 0.87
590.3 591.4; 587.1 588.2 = 0.98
